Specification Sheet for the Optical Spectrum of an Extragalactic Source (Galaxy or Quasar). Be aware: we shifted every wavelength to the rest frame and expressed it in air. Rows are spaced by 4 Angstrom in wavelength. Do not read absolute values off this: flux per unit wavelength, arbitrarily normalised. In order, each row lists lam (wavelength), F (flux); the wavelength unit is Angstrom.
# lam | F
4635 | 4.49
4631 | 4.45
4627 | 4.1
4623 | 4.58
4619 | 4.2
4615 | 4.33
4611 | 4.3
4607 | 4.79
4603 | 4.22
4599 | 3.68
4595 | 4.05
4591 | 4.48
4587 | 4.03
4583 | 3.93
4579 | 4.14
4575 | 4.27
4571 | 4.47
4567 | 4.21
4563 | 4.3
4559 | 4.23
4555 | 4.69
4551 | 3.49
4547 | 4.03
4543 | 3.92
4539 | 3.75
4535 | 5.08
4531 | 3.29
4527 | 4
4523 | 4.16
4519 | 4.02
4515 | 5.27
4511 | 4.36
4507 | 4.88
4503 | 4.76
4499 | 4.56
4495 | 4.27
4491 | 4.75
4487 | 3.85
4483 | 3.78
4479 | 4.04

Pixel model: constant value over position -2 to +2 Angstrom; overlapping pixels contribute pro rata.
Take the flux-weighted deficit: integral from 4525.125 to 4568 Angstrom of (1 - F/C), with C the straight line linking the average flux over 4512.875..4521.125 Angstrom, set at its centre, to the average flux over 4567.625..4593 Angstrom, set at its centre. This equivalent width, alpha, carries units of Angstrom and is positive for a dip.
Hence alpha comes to 3.4 Angstrom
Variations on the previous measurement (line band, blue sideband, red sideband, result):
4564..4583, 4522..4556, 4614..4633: -0.4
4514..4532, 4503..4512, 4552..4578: 1.8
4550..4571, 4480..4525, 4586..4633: 0.5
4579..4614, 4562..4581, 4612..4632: 0.9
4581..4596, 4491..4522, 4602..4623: 1.0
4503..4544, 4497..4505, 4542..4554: -0.1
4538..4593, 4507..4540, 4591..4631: 1.8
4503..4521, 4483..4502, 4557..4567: -1.5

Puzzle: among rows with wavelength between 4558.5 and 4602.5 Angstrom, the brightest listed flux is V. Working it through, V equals 4.48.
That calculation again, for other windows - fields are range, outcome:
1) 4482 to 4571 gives 5.27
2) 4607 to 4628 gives 4.79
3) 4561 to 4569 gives 4.3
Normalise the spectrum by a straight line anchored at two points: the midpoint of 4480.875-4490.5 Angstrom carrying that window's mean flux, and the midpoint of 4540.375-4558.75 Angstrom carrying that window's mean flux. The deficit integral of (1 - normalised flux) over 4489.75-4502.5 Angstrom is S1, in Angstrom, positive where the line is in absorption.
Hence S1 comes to -1.8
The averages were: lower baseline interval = 3.96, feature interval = 4.54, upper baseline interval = 4.04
